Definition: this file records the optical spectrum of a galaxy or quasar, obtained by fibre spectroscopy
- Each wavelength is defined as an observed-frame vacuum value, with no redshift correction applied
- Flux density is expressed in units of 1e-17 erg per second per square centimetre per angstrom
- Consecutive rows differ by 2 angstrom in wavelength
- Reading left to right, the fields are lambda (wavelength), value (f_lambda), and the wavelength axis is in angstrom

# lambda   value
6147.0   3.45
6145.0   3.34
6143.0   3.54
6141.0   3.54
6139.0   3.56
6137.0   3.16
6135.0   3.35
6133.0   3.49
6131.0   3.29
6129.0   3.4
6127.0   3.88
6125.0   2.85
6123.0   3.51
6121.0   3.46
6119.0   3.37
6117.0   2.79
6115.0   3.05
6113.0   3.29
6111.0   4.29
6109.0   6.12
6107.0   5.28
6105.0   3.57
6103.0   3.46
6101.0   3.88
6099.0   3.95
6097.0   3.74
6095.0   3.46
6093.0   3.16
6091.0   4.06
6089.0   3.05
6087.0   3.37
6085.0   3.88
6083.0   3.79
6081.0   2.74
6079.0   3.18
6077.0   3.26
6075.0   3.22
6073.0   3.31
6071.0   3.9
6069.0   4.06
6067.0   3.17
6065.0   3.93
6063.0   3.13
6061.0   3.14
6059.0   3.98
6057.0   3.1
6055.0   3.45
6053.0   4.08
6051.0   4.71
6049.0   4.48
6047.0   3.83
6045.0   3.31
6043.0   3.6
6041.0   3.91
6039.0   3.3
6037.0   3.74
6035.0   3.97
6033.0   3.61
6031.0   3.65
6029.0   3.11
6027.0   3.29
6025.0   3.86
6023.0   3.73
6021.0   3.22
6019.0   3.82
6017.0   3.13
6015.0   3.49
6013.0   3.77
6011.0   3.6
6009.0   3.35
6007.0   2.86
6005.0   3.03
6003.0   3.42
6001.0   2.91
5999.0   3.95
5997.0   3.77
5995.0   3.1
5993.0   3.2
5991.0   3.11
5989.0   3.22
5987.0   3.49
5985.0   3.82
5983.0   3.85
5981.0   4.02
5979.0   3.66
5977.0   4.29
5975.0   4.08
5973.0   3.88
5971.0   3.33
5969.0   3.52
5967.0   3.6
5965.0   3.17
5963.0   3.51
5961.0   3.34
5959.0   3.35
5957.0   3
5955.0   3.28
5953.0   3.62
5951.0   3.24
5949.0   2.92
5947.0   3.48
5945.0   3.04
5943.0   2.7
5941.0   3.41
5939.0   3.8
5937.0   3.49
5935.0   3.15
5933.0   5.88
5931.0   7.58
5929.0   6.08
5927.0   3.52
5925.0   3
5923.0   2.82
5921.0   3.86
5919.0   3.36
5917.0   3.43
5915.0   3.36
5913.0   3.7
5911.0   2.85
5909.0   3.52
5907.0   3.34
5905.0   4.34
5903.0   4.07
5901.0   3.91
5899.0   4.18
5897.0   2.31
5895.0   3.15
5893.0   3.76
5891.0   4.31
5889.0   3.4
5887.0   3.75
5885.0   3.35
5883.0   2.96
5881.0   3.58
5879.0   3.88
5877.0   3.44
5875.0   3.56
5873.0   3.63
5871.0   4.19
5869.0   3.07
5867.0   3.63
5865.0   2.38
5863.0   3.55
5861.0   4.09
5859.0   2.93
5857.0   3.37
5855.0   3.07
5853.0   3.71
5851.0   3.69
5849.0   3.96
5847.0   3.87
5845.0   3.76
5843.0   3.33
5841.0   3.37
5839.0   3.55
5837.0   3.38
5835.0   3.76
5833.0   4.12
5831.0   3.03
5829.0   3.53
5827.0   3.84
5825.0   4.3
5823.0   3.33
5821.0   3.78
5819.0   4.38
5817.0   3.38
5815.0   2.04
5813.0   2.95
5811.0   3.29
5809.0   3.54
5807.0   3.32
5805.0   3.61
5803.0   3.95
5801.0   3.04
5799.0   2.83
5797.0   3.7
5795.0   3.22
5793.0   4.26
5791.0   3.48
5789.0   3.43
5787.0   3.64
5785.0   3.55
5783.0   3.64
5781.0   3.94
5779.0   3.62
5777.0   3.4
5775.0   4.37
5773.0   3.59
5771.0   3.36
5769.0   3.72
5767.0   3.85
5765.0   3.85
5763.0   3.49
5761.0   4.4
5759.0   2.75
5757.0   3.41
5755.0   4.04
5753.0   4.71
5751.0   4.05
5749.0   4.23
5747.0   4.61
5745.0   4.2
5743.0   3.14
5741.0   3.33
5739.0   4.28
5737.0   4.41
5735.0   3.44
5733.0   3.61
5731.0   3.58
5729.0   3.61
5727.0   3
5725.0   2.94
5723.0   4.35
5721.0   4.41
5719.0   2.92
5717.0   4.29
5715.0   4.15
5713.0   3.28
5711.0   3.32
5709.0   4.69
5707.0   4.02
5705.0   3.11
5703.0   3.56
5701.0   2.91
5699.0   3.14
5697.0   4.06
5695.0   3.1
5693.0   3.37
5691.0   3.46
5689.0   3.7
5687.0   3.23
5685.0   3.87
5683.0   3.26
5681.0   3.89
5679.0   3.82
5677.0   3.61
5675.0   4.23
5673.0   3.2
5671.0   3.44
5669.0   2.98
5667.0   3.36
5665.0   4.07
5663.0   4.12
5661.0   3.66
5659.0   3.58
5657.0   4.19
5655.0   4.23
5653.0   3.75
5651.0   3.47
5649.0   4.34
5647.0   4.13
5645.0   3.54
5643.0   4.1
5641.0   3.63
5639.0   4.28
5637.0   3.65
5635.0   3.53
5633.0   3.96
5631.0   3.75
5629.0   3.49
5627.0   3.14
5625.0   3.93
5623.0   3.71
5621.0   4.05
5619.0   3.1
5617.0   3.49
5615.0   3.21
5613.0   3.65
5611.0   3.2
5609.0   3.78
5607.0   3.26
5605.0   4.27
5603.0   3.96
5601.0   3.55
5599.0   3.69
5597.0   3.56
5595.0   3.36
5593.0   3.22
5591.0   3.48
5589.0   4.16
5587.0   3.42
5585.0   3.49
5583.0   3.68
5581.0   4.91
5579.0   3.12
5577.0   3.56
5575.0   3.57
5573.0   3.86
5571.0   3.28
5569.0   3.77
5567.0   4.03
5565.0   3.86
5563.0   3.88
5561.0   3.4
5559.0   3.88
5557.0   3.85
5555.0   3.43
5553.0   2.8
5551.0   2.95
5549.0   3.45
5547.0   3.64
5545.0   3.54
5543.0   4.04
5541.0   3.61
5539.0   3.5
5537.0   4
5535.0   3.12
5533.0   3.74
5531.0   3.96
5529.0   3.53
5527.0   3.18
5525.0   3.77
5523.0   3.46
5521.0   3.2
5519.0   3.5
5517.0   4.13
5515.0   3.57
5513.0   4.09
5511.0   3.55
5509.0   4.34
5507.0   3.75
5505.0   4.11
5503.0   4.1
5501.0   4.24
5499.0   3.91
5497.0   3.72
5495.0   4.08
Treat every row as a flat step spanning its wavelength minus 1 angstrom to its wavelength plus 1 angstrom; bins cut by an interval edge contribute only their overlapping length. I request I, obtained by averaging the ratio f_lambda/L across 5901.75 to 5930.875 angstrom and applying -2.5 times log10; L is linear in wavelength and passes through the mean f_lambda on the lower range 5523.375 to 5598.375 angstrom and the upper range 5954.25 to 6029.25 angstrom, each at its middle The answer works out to -0.08 mag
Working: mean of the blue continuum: 3.61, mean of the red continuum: 3.48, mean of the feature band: 3.78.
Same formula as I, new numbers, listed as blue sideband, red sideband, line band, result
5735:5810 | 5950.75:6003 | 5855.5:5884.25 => 0.06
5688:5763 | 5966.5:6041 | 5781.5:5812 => 0.05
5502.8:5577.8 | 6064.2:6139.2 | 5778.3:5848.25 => 0.03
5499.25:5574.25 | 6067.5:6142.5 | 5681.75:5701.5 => 0.07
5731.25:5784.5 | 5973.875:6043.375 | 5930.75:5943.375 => -0.15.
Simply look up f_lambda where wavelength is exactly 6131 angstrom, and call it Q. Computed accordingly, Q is 3.29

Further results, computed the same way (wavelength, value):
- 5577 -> 3.56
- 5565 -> 3.86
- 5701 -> 2.91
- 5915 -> 3.36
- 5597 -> 3.56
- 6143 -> 3.54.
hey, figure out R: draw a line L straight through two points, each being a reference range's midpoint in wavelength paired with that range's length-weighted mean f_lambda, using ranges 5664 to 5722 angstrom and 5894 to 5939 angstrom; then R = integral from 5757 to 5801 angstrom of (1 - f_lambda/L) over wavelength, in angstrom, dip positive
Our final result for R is 1.1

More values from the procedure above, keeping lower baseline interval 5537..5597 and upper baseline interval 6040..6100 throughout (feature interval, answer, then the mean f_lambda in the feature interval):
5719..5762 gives -2.40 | 3.81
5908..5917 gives 0.60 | 3.37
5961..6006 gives 0.80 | 3.54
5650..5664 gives -0.94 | 3.86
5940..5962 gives 2.36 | 3.22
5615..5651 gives -1.16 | 3.73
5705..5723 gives -1.28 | 3.87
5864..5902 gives 1.14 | 3.5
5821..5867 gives 0.74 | 3.55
